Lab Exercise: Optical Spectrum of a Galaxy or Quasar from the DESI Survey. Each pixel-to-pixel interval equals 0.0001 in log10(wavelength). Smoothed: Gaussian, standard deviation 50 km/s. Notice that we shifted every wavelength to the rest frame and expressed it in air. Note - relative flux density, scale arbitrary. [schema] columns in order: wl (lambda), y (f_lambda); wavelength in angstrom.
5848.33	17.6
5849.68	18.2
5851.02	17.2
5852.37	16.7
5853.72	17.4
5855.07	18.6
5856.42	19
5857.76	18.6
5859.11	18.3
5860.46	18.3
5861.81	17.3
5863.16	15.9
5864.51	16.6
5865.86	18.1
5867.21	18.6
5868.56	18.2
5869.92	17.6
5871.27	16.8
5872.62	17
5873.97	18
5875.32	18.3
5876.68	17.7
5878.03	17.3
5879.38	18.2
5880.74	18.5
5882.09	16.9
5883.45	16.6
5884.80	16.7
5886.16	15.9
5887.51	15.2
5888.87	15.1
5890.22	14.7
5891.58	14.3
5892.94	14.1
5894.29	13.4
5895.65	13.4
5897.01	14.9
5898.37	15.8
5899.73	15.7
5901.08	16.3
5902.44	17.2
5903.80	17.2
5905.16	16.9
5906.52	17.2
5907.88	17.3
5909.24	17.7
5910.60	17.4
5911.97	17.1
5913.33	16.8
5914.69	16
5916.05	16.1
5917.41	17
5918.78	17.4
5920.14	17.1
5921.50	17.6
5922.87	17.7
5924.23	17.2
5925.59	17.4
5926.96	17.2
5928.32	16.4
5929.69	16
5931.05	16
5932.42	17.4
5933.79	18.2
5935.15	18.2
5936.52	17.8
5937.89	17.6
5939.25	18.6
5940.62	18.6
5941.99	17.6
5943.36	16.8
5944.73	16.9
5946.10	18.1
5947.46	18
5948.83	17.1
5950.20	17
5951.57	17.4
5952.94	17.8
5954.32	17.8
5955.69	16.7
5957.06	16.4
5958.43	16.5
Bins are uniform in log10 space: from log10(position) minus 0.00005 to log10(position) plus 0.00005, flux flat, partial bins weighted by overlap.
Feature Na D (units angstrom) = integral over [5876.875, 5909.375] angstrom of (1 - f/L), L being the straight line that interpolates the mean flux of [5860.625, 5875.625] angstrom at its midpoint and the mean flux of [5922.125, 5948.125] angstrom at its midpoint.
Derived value 2.6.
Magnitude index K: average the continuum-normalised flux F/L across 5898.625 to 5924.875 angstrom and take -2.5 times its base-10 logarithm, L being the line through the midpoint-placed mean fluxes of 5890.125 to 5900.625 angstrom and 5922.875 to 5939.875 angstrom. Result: -0.08 mag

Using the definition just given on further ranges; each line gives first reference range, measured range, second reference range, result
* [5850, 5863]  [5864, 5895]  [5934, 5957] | 0.07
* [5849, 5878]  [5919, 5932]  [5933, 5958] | 0.04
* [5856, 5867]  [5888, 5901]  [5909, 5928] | 0.18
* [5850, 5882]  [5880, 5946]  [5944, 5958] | 0.05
